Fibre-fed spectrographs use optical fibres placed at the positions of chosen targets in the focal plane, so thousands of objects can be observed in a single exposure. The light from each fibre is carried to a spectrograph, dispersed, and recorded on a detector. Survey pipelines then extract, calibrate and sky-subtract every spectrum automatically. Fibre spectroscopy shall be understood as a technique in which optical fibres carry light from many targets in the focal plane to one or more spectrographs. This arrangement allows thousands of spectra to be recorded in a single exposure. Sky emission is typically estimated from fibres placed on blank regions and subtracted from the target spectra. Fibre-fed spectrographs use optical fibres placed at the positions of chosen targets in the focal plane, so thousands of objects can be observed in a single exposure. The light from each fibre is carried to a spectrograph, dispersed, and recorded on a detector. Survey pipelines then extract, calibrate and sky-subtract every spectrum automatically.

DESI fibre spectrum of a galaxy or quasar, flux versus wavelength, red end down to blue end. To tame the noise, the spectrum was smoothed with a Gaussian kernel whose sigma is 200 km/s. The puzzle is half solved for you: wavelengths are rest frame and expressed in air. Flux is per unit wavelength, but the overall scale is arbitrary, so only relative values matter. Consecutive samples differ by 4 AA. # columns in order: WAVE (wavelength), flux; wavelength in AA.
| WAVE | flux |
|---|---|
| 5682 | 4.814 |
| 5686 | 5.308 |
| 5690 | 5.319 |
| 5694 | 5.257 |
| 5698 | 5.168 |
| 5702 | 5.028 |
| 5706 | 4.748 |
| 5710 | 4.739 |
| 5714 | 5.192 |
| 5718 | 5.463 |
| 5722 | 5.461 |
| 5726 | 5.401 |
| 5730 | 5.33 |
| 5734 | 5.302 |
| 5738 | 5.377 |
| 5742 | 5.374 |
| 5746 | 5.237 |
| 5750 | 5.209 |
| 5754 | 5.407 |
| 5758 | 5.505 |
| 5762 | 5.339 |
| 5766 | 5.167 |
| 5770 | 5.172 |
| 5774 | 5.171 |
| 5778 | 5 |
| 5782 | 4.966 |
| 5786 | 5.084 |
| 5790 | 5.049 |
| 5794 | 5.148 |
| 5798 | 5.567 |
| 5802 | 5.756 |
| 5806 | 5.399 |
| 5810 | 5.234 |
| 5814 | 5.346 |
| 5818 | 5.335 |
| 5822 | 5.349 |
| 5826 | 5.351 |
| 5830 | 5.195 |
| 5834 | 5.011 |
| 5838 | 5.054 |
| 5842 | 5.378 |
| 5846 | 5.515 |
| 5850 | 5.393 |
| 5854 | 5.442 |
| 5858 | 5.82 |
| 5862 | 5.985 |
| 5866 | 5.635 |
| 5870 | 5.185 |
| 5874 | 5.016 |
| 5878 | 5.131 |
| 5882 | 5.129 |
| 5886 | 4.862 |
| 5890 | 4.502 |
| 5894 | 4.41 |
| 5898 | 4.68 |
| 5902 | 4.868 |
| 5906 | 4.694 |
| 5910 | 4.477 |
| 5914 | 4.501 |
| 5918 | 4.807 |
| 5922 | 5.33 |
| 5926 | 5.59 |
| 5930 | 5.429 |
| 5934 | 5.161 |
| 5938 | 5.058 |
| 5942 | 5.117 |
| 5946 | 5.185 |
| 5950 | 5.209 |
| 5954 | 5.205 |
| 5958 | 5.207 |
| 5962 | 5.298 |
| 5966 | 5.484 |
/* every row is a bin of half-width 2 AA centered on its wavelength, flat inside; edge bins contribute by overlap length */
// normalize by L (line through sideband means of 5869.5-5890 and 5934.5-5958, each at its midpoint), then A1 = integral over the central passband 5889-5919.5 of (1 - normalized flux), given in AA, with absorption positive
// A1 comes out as 2.7 AA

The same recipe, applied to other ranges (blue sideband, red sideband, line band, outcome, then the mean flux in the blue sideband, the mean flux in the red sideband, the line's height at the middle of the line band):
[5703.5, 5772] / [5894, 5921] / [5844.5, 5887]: -5.0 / 5.26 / 4.68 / 4.82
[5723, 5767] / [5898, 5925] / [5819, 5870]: -4.1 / 5.34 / 4.8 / 5.02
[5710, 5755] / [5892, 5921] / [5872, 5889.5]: -0.9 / 5.31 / 4.66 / 4.75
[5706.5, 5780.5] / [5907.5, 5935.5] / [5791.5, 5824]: -1.3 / 5.26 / 5.03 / 5.18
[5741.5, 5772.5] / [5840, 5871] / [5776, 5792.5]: 1.0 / 5.3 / 5.56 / 5.37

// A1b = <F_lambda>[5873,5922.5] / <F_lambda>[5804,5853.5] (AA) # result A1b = 0.90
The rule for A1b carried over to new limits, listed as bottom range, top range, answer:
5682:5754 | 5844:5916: 0.97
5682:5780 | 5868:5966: 0.96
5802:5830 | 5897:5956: 0.94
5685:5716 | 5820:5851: 1.04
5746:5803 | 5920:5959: 1.00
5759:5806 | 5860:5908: 0.96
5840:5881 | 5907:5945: 0.93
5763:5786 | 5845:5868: 1.10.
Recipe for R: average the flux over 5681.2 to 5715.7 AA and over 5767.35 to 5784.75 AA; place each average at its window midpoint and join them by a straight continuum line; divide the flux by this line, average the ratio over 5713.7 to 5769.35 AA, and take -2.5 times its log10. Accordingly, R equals -0.06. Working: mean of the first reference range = 5.07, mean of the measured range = 5.34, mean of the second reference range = 5.08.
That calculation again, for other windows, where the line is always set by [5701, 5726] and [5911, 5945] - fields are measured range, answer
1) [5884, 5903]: 0.10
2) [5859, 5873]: -0.09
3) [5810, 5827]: -0.04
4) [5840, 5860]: -0.08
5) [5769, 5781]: 0.01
